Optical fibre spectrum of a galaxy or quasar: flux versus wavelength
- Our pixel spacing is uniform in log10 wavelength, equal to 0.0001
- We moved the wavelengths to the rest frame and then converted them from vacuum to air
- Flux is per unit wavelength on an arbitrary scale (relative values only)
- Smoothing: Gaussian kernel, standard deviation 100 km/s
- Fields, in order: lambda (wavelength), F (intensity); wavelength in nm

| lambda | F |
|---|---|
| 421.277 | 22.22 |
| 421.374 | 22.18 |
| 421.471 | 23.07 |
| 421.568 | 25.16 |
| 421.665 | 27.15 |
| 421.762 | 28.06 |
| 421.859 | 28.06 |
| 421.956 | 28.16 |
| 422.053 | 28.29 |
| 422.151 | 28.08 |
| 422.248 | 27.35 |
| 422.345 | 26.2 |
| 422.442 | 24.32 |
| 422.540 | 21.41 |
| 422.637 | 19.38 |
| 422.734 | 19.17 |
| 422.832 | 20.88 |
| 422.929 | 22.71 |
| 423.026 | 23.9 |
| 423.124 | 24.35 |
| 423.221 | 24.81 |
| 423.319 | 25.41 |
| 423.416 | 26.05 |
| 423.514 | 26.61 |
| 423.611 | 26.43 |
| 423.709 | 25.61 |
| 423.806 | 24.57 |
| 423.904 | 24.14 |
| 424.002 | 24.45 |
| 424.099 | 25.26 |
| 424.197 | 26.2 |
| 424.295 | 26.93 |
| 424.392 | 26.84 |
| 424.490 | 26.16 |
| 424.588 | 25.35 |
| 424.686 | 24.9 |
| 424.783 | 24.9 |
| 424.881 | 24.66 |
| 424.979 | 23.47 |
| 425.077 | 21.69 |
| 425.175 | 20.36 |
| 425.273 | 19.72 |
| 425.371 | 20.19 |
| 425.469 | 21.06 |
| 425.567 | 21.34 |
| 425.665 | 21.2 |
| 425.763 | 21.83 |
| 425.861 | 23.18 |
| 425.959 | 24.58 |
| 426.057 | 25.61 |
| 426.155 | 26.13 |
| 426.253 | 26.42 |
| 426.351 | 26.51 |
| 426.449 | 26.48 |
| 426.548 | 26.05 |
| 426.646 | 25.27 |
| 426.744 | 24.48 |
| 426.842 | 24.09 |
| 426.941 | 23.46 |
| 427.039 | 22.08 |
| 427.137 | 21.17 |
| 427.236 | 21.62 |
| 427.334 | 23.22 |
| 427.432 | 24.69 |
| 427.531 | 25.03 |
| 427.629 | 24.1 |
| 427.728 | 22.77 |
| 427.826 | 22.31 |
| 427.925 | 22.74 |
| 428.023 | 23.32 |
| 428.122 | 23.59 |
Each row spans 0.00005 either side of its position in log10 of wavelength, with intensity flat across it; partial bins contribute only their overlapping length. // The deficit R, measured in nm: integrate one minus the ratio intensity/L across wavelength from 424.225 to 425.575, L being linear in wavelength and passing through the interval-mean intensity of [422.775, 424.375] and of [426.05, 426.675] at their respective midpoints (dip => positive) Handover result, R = 0.10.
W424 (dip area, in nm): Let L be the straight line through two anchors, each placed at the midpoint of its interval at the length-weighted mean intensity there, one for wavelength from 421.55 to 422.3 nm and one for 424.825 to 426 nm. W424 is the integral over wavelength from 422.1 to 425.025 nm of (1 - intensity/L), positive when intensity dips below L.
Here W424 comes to 0.02 nm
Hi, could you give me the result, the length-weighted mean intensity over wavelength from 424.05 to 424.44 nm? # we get 26.3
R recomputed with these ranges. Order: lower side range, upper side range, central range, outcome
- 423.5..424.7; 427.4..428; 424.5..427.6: 0.11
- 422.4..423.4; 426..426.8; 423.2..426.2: 0.01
